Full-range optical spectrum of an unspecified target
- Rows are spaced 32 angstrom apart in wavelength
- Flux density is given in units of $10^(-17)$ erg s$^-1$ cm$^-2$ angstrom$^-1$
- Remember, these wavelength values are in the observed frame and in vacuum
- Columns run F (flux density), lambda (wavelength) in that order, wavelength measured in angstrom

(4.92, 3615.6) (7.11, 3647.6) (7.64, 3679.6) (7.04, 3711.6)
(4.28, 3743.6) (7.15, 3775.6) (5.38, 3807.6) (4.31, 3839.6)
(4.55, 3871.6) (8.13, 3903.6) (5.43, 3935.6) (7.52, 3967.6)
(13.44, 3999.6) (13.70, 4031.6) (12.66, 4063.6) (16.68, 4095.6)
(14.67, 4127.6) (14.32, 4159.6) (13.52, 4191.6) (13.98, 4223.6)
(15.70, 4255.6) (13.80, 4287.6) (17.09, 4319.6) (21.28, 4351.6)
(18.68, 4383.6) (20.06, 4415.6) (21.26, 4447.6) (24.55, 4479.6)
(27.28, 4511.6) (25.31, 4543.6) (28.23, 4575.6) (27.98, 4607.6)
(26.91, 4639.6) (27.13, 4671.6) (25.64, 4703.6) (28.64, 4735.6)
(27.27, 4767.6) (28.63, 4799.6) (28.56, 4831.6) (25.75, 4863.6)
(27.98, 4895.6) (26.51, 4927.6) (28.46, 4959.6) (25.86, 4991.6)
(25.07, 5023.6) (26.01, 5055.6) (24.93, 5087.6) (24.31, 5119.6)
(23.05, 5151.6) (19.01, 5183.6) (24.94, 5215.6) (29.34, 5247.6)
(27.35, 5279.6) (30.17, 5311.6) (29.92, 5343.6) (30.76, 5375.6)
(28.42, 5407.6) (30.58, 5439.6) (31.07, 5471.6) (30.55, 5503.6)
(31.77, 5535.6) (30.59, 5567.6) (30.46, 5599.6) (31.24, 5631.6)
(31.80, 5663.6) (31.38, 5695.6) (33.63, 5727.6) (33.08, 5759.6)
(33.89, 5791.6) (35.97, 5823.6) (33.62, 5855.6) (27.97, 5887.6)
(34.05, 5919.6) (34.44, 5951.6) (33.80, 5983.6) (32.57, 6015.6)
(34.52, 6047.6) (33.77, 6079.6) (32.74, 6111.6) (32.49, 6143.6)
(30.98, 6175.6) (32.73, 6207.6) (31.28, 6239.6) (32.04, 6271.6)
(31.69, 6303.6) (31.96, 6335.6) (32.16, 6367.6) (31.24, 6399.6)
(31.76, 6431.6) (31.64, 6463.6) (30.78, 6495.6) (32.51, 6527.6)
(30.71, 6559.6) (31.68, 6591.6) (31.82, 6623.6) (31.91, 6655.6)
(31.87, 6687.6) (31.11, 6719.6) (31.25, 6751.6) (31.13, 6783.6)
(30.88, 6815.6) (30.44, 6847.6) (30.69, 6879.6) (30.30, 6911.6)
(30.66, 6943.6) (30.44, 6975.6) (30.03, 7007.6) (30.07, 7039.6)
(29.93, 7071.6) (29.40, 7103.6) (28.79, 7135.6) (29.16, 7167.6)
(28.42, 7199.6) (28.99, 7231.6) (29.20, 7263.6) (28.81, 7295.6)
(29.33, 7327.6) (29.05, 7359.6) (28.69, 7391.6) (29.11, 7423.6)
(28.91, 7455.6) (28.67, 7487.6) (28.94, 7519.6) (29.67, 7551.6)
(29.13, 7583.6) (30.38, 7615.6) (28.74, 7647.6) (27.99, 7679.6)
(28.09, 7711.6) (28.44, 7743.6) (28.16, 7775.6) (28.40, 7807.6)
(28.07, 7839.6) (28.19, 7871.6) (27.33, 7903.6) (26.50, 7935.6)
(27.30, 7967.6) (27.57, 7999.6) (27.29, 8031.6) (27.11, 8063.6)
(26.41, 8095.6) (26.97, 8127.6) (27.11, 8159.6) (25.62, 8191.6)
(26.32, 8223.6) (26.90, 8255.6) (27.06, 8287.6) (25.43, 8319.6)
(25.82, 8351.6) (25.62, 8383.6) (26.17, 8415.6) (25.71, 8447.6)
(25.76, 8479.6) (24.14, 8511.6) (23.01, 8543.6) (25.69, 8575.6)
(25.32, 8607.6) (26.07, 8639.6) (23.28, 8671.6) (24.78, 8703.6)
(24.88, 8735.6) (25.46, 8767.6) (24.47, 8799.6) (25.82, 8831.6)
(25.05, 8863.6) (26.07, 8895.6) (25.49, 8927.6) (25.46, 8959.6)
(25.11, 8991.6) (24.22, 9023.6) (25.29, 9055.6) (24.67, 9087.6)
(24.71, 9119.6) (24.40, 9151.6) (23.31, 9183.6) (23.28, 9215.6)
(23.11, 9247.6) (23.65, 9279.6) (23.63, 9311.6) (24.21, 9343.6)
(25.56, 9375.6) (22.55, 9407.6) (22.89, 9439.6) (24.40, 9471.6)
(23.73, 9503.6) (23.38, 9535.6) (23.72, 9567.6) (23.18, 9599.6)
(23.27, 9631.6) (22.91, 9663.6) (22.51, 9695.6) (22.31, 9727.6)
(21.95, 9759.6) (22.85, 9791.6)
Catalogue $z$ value 0.000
